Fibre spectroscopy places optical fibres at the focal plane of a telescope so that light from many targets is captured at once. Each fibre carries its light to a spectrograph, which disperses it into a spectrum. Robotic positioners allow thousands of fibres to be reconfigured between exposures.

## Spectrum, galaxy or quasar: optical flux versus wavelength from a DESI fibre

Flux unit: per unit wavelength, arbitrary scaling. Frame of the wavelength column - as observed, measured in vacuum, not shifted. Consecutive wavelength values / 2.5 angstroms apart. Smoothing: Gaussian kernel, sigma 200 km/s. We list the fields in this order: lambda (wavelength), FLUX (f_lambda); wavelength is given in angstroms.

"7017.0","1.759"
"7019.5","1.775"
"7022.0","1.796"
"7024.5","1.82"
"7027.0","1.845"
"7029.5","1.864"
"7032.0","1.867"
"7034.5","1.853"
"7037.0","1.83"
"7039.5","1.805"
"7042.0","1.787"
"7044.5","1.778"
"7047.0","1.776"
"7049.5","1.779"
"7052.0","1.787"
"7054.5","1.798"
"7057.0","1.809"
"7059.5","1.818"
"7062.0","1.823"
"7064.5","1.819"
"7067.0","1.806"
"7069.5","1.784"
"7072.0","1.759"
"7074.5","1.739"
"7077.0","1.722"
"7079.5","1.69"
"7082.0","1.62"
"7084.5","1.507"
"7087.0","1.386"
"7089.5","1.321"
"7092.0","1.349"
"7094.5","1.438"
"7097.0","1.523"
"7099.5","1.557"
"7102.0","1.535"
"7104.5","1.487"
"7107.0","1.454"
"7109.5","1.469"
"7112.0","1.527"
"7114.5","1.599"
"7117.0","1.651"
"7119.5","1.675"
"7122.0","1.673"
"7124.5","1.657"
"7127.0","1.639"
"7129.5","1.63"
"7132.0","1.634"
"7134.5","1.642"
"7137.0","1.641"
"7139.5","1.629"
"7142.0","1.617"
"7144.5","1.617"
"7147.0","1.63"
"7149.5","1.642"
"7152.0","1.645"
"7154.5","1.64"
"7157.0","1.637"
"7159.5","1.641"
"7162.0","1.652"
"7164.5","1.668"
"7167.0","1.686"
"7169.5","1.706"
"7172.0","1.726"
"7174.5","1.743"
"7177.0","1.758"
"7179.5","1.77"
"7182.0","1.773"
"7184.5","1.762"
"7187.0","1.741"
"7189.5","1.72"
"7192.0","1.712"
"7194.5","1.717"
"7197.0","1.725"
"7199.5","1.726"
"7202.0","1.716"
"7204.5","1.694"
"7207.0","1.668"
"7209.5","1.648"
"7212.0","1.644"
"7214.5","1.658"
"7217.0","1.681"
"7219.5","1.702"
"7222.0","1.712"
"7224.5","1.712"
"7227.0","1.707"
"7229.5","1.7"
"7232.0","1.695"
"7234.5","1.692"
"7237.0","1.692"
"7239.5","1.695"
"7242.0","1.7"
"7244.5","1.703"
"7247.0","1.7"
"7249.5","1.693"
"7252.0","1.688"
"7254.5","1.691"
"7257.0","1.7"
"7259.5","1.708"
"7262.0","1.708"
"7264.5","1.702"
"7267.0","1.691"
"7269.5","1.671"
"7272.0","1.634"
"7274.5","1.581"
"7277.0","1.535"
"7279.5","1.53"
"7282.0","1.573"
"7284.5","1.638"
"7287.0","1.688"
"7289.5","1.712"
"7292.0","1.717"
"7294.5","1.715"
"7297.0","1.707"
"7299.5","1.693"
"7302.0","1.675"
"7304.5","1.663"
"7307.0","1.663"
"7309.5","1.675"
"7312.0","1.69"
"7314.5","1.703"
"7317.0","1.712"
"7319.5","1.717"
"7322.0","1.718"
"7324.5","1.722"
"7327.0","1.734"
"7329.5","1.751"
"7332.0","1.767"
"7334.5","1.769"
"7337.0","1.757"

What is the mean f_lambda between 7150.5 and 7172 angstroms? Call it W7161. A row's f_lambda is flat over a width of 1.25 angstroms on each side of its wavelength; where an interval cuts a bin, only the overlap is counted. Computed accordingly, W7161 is 1.66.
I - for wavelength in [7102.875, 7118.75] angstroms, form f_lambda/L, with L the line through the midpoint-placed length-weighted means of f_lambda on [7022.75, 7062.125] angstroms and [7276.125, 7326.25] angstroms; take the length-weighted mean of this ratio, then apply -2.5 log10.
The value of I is 0.16 mag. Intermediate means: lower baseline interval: 1.81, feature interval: 1.54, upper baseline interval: 1.67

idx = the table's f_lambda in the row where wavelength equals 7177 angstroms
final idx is 1.758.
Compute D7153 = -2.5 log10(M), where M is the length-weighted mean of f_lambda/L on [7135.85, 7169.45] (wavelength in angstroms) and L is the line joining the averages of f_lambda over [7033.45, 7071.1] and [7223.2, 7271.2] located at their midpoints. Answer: 0.07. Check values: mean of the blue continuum 1.8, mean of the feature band 1.64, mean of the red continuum 1.7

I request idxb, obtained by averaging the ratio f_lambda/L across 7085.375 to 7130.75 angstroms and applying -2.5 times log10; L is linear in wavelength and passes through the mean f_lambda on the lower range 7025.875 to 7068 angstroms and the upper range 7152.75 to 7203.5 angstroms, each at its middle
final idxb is 0.15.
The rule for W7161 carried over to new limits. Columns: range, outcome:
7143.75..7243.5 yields 1.69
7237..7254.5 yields 1.7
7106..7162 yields 1.62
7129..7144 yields 1.63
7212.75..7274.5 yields 1.69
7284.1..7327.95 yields 1.7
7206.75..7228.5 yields 1.68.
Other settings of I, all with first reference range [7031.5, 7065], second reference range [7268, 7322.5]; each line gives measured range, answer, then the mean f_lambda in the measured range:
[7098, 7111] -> 0.18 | 1.5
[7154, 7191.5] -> 0.02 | 1.71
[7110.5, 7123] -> 0.09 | 1.62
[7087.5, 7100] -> 0.24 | 1.43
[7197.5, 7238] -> 0.01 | 1.69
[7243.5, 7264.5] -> -0.01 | 1.7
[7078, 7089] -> 0.16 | 1.54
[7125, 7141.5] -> 0.08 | 1.64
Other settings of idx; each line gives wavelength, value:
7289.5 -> 1.712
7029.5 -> 1.864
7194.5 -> 1.717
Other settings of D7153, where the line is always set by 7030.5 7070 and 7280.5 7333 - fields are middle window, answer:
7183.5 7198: 0.01 mag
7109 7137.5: 0.10 mag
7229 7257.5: 0.02 mag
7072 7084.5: 0.07 mag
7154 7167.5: 0.07 mag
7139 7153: 0.09 mag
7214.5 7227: 0.02 mag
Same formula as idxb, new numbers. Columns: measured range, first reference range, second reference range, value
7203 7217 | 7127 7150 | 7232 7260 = 0.01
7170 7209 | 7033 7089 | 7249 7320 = -0.02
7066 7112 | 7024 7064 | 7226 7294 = 0.15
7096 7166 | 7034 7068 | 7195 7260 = 0.09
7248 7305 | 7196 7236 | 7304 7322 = 0.02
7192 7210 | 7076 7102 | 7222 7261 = -0.03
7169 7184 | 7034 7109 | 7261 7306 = -0.06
